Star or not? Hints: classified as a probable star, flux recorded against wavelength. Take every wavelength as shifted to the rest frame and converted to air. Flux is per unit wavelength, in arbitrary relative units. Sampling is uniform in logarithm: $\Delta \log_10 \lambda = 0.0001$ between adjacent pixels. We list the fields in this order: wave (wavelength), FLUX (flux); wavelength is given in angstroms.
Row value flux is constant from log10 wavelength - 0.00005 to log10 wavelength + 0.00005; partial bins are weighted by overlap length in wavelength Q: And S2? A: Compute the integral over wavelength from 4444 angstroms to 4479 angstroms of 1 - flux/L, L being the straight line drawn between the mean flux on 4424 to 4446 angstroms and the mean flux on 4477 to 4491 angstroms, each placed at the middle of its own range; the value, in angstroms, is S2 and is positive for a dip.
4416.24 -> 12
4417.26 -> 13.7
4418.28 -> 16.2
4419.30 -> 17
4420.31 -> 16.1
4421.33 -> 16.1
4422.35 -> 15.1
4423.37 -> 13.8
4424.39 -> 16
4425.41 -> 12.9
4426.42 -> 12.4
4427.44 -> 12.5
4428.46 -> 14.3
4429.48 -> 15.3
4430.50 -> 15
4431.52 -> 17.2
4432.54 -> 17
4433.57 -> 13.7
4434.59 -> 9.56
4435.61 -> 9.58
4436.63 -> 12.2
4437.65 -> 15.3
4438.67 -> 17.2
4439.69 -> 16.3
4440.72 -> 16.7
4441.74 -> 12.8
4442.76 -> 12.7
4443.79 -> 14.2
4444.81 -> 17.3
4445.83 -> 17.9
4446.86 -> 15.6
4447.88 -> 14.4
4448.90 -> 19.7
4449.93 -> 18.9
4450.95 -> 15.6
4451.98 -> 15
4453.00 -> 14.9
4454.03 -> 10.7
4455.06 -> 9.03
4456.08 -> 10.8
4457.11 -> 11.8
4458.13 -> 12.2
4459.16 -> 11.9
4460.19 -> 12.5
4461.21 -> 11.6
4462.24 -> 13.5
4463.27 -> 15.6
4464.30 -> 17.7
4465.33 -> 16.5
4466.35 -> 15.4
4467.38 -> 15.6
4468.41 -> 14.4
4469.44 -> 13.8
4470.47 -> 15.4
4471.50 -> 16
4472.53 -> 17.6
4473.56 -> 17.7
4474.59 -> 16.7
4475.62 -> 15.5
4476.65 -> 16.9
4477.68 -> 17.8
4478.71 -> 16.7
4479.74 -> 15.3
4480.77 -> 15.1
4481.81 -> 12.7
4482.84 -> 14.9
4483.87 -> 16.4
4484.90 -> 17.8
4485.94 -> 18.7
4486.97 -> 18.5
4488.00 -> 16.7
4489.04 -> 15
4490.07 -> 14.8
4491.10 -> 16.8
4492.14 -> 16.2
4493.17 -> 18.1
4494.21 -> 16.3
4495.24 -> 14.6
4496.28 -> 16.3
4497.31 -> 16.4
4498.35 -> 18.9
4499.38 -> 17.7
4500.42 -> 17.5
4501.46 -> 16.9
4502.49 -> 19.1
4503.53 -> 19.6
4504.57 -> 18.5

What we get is 0.7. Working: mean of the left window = 14.4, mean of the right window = 16.2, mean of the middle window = 15.1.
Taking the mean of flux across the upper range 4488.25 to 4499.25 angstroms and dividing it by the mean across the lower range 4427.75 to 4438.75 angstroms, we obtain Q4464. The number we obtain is 1.2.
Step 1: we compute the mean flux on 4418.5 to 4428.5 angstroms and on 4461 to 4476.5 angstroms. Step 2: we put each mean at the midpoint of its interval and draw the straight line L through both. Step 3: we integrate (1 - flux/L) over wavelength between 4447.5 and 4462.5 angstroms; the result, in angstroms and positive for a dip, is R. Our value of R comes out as 1.8 angstroms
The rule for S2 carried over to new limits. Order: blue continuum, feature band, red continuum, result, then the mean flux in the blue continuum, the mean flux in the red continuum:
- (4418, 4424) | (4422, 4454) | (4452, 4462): -2.33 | 15.7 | 11.9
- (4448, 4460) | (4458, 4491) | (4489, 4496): -1.40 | 13.7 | 16.1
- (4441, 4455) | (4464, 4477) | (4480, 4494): -0.21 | 15.2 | 16.3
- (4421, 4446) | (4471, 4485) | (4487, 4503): -0.02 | 14.5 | 16.8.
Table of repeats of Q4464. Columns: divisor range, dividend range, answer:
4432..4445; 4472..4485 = 1.15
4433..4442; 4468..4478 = 1.18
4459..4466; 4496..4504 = 1.24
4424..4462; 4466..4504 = 1.17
